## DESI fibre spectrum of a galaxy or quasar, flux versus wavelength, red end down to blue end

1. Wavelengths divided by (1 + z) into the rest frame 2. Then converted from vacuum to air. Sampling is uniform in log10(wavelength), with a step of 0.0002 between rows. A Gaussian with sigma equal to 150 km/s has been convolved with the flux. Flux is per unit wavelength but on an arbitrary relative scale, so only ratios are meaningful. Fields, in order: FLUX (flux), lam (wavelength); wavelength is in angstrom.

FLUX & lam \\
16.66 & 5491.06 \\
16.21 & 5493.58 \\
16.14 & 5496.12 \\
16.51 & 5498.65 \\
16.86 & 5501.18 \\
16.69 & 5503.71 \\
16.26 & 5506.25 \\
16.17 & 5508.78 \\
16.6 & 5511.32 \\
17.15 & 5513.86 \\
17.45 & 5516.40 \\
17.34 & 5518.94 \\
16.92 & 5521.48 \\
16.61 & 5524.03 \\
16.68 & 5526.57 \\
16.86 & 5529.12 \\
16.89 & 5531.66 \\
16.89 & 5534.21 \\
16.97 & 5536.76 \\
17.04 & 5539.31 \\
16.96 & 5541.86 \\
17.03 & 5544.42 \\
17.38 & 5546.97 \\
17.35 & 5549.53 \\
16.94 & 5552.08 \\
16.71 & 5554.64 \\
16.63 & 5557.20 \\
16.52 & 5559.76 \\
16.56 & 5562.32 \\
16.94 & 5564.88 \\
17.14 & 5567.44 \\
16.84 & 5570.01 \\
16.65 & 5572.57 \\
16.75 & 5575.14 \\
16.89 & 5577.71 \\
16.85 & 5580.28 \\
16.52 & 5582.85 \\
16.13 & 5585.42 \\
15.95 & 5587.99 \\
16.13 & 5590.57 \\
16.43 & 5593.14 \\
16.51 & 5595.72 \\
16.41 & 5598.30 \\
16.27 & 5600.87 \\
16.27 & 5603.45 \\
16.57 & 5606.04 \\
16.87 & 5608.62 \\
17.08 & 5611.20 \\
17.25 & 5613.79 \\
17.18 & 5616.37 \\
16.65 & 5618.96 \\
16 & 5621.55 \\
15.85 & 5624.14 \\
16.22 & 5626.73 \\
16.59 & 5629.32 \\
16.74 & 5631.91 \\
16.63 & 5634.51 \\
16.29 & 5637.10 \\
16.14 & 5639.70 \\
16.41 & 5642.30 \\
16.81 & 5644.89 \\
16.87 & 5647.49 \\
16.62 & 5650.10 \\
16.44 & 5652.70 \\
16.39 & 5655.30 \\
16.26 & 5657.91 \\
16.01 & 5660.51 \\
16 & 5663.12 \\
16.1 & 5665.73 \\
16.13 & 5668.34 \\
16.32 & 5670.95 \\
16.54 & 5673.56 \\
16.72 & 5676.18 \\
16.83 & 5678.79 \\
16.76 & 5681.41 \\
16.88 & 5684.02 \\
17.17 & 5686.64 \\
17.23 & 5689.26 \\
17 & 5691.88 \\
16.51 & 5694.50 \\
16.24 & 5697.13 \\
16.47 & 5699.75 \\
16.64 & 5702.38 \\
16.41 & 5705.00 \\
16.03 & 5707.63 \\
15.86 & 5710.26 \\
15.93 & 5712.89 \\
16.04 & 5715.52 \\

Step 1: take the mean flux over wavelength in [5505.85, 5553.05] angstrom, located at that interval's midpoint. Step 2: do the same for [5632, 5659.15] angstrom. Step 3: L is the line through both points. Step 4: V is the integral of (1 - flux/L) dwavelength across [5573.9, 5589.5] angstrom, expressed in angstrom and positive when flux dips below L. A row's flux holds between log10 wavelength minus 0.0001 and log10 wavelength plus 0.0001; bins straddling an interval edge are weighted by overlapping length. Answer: 0.2 angstrom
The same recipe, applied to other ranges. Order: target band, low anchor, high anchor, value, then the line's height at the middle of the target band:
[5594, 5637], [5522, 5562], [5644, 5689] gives 0.31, 16.7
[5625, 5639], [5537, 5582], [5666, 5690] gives 0.26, 16.8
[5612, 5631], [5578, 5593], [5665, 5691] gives -0.07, 16.5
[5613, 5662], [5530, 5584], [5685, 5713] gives 0.58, 16.7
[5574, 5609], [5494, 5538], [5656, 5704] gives 0.42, 16.7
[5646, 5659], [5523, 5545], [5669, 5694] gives 0.23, 16.8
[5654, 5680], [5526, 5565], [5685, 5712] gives 0.46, 16.6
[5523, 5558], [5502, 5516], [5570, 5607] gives -0.76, 16.6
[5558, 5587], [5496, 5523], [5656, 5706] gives -0.03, 16.7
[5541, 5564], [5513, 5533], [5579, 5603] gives -0.25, 16.7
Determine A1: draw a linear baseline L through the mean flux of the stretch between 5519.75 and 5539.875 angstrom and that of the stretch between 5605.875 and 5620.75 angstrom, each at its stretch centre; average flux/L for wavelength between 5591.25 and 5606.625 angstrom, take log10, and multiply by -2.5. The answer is 0.03 mag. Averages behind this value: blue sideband 16.9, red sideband 16.9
